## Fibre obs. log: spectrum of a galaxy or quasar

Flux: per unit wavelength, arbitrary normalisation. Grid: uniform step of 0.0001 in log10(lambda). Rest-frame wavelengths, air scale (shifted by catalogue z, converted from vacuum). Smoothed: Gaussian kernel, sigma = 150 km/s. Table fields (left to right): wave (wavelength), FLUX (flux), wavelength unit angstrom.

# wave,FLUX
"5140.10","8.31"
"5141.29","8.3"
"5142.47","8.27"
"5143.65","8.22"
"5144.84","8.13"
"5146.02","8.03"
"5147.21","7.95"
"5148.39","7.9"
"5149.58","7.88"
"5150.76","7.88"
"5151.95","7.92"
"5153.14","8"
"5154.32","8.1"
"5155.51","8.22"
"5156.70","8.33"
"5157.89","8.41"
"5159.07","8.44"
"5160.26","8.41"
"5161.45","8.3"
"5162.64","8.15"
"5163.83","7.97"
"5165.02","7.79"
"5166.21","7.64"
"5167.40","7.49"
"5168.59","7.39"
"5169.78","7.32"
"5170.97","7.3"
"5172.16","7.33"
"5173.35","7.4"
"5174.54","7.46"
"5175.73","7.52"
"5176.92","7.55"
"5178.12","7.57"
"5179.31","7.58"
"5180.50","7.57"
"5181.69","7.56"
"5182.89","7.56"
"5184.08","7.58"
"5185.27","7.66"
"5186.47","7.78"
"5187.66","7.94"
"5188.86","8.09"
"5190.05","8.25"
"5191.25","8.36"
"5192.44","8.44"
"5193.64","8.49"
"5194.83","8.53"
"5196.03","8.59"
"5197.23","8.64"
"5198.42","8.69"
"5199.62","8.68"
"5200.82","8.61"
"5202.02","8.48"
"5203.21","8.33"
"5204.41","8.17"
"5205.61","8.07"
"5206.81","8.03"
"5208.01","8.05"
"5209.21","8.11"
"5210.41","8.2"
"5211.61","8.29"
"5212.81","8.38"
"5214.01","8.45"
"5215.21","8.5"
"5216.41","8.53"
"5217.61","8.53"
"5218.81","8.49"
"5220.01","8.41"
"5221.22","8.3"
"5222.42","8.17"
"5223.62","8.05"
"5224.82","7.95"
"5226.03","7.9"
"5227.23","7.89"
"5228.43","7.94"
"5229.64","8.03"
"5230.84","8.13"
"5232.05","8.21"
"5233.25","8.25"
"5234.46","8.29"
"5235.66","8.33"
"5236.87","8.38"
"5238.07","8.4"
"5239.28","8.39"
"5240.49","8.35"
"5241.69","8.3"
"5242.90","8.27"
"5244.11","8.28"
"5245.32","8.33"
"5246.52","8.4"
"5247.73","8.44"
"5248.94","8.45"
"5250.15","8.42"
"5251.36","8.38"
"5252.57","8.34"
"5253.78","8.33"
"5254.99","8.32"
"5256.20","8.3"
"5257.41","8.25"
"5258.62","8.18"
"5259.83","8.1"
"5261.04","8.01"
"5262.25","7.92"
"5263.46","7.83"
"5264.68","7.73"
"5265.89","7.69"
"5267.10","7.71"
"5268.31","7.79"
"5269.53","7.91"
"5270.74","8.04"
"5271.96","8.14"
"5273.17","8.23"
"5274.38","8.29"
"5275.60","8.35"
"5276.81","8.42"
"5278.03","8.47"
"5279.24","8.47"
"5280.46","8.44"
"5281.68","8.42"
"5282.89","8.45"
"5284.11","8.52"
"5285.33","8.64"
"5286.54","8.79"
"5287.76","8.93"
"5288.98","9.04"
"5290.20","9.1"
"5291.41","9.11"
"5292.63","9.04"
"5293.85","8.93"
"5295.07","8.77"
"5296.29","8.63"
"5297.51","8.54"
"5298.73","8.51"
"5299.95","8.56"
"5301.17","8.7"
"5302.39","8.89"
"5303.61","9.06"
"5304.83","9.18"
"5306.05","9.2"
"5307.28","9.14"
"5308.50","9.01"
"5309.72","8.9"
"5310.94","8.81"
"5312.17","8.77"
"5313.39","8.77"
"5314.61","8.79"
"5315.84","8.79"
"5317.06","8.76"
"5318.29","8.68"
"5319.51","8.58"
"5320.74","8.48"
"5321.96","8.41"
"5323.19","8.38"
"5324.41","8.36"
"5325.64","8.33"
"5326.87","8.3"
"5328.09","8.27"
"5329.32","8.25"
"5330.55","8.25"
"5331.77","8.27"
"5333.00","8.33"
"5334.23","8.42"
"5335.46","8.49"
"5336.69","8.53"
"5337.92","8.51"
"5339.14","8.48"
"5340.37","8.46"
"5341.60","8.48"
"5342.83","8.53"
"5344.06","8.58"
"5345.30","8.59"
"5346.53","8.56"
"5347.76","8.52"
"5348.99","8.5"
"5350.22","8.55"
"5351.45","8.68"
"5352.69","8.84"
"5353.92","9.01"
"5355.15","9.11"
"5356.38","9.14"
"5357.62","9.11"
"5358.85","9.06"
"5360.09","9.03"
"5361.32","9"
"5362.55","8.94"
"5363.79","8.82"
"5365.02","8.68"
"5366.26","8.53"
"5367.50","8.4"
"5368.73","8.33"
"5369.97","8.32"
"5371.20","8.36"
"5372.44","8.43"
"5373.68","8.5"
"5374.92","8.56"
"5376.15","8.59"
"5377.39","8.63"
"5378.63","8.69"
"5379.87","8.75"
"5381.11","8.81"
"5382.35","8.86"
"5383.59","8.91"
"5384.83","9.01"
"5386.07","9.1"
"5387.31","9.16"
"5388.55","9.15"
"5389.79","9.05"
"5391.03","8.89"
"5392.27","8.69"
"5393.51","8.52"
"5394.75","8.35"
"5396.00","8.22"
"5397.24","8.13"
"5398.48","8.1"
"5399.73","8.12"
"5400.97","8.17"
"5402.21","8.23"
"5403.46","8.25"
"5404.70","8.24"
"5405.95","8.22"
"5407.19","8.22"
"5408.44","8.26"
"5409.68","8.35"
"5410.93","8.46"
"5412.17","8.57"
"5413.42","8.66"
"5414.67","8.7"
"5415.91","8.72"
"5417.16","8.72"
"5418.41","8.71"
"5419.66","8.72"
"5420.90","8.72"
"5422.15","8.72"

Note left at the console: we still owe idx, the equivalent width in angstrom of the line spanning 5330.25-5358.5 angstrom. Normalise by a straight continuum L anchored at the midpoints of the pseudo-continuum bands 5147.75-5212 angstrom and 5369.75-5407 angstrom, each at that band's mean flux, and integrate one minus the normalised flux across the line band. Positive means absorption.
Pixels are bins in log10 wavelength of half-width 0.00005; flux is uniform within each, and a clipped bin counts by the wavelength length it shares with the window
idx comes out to -0.56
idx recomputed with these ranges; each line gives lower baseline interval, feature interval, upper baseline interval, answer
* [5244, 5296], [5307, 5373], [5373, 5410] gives -1.1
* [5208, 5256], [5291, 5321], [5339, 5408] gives -1.3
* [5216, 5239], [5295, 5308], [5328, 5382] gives -0.6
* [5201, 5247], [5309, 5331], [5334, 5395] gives 0.0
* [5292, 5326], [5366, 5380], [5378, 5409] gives 0.2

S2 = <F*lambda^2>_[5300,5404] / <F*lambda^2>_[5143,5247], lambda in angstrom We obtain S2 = 1.13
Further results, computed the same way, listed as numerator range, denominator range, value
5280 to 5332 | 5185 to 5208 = 1.09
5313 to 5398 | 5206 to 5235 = 1.11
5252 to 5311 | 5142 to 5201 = 1.11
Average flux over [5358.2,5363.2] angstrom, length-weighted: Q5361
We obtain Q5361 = 9.01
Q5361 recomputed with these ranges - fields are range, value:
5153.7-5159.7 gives 8.3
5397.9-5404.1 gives 8.17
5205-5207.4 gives 8.04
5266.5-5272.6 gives 7.92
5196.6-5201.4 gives 8.65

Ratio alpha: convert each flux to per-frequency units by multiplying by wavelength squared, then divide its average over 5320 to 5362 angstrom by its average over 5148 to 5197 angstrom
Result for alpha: 1.16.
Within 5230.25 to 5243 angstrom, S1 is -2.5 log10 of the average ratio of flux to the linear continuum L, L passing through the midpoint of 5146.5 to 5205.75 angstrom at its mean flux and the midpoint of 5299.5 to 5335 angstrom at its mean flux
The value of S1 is 0.00 mag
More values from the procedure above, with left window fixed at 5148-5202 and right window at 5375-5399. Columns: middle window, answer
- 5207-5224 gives -0.027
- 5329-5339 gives 0.017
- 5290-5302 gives -0.049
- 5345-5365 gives -0.030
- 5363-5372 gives 0.019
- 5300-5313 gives -0.064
